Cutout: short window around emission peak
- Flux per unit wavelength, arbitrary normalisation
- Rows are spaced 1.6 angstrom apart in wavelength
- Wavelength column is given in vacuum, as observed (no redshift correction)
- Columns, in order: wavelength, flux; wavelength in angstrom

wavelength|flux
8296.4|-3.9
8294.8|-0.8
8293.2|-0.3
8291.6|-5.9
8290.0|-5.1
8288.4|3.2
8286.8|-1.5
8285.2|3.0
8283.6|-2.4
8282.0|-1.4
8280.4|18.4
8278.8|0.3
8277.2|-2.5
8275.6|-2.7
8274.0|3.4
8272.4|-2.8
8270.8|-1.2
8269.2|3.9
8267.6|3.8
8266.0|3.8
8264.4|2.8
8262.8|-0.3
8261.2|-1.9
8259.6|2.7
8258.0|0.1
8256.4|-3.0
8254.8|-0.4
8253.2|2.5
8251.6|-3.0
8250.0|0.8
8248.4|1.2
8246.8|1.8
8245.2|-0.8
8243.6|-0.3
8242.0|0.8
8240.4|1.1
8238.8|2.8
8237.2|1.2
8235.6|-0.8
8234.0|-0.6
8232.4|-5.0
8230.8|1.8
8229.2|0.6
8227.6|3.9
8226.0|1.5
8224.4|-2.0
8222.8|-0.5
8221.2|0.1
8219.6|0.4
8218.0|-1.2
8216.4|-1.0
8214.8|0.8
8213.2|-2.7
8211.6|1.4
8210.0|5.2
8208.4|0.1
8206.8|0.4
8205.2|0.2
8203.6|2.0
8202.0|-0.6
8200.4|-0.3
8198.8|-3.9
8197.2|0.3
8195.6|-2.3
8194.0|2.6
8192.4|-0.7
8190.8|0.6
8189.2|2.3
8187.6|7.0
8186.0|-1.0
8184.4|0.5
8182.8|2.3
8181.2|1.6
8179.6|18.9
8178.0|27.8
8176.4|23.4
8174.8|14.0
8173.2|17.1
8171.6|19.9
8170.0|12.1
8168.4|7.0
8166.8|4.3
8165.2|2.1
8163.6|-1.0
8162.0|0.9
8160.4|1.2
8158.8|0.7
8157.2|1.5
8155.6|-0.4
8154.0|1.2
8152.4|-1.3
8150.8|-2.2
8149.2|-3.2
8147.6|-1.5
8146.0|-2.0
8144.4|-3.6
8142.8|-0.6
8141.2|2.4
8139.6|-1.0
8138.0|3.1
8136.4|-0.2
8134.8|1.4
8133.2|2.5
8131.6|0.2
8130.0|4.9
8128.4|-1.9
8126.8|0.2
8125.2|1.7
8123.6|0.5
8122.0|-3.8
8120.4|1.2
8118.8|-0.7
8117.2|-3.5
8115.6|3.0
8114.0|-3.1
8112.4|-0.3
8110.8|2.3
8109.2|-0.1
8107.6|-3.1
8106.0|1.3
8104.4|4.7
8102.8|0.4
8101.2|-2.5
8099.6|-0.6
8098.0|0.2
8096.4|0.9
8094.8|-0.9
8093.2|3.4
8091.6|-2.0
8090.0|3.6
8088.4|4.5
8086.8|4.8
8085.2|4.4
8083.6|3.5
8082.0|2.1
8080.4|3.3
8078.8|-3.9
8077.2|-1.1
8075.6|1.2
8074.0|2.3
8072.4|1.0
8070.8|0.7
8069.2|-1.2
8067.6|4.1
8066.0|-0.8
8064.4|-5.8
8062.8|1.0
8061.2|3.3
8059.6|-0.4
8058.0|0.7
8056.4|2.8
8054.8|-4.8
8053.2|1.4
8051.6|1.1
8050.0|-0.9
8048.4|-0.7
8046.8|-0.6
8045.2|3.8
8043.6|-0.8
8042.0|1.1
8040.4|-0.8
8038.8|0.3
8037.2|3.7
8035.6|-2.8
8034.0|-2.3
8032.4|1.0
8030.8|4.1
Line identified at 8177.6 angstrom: [O II] 3727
